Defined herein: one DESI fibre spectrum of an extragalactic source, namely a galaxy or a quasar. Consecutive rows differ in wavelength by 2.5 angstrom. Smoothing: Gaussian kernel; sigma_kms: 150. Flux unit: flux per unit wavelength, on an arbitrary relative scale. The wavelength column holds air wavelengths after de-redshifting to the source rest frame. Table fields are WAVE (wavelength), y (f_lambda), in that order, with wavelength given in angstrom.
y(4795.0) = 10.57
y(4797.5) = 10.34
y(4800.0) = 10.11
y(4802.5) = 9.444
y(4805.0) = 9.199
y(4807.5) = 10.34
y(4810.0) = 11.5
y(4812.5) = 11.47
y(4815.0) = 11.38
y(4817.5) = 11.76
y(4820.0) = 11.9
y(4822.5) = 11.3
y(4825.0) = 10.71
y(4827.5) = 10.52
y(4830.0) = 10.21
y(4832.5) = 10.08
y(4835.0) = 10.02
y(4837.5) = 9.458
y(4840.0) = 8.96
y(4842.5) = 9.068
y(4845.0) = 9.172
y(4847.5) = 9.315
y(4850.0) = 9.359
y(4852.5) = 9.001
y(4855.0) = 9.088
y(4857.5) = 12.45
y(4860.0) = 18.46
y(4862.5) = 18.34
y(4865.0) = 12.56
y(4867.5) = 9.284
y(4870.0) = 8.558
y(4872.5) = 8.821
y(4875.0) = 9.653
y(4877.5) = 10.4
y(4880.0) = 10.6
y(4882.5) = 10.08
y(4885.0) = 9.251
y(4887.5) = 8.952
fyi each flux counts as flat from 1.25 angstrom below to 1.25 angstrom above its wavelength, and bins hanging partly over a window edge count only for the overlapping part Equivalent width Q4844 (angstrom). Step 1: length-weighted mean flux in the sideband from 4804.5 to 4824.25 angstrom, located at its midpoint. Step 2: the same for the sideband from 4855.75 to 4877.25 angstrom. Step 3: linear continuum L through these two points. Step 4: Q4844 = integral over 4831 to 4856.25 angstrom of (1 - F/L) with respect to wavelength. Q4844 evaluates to 5.0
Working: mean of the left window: 11.2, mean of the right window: 12.1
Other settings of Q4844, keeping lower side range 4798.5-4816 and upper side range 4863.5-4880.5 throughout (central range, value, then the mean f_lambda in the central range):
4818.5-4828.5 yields -0.7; 11.1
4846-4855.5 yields 0.9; 9.2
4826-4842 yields 0.7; 9.85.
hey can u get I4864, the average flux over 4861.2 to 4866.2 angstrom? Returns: 15.5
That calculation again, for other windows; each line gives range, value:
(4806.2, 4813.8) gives 11.1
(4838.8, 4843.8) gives 9.02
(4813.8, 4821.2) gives 11.7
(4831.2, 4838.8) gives 9.85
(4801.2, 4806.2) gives 9.33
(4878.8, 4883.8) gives 10.3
